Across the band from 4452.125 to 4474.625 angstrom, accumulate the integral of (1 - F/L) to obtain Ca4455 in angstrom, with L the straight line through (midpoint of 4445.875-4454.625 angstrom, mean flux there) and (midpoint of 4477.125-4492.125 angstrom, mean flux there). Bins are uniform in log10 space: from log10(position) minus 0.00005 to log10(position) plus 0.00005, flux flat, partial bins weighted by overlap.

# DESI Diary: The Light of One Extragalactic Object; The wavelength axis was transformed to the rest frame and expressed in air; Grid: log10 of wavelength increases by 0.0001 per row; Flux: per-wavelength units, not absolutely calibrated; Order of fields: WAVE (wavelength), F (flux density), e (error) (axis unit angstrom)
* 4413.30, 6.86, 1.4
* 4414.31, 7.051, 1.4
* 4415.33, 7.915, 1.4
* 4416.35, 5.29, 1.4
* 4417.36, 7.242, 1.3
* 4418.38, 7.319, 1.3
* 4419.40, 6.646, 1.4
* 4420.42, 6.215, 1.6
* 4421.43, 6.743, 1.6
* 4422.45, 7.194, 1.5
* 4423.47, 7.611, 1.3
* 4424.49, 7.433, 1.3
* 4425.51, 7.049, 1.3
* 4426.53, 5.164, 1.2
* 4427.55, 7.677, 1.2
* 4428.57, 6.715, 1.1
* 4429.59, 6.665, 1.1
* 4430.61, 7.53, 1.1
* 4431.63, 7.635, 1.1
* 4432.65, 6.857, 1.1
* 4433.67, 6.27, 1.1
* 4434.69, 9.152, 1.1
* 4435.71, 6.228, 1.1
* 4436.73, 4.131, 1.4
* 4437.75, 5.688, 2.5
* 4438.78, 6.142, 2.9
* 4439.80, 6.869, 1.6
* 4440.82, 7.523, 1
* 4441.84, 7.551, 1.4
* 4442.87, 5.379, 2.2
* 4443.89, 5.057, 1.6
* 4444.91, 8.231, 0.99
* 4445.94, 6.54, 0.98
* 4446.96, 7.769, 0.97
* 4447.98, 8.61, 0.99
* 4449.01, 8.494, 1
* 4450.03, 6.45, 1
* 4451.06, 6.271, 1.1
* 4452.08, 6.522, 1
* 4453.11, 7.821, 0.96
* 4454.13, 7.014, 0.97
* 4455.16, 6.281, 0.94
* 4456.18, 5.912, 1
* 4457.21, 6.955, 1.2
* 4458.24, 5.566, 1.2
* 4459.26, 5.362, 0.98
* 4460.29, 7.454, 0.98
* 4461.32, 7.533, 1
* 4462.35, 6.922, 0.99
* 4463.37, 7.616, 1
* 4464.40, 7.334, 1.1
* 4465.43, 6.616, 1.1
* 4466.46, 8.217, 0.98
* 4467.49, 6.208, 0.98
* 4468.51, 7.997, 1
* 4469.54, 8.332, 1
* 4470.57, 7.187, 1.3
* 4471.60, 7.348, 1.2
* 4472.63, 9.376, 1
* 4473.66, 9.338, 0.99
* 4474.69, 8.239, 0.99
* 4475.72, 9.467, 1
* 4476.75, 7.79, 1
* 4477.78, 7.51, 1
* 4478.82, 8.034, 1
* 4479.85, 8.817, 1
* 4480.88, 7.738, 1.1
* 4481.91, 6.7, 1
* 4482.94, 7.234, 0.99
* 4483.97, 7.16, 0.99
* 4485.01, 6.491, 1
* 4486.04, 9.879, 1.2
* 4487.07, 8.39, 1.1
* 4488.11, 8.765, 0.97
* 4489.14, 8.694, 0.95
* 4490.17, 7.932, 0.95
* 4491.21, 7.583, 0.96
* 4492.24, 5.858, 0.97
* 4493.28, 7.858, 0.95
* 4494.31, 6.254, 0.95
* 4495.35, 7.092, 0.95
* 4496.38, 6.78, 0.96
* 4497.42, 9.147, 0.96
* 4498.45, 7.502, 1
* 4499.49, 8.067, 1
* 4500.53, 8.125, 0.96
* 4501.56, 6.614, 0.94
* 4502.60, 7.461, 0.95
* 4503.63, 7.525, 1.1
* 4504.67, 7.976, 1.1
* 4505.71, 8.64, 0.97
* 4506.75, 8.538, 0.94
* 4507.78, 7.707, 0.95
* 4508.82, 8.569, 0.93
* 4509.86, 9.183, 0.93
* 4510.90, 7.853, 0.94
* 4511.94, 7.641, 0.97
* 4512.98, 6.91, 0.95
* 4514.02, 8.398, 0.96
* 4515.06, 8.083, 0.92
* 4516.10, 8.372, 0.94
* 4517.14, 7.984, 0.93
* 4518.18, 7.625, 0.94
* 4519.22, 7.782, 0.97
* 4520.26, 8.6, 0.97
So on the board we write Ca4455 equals 0.8 angstrom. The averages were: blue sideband 7.32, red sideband 7.87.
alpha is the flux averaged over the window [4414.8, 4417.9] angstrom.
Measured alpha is 6.82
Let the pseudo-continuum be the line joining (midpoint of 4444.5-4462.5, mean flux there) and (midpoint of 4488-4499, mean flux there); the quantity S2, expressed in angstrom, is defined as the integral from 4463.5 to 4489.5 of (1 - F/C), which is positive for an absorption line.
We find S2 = -2.3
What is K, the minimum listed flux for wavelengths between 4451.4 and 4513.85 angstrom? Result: 5.362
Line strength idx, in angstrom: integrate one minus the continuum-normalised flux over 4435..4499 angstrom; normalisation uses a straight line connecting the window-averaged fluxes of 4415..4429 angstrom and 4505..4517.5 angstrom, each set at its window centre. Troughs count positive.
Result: 1.8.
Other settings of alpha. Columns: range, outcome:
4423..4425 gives 7.51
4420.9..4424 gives 7.18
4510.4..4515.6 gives 7.77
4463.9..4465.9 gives 6.97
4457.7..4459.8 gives 5.5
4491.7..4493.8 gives 6.88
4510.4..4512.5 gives 7.72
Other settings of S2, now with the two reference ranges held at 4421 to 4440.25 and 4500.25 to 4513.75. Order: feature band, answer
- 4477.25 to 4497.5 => -0.1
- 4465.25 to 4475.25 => -0.8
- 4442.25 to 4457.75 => 0.4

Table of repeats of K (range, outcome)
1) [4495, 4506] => 6.614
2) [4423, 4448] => 4.131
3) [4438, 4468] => 5.057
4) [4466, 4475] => 6.208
